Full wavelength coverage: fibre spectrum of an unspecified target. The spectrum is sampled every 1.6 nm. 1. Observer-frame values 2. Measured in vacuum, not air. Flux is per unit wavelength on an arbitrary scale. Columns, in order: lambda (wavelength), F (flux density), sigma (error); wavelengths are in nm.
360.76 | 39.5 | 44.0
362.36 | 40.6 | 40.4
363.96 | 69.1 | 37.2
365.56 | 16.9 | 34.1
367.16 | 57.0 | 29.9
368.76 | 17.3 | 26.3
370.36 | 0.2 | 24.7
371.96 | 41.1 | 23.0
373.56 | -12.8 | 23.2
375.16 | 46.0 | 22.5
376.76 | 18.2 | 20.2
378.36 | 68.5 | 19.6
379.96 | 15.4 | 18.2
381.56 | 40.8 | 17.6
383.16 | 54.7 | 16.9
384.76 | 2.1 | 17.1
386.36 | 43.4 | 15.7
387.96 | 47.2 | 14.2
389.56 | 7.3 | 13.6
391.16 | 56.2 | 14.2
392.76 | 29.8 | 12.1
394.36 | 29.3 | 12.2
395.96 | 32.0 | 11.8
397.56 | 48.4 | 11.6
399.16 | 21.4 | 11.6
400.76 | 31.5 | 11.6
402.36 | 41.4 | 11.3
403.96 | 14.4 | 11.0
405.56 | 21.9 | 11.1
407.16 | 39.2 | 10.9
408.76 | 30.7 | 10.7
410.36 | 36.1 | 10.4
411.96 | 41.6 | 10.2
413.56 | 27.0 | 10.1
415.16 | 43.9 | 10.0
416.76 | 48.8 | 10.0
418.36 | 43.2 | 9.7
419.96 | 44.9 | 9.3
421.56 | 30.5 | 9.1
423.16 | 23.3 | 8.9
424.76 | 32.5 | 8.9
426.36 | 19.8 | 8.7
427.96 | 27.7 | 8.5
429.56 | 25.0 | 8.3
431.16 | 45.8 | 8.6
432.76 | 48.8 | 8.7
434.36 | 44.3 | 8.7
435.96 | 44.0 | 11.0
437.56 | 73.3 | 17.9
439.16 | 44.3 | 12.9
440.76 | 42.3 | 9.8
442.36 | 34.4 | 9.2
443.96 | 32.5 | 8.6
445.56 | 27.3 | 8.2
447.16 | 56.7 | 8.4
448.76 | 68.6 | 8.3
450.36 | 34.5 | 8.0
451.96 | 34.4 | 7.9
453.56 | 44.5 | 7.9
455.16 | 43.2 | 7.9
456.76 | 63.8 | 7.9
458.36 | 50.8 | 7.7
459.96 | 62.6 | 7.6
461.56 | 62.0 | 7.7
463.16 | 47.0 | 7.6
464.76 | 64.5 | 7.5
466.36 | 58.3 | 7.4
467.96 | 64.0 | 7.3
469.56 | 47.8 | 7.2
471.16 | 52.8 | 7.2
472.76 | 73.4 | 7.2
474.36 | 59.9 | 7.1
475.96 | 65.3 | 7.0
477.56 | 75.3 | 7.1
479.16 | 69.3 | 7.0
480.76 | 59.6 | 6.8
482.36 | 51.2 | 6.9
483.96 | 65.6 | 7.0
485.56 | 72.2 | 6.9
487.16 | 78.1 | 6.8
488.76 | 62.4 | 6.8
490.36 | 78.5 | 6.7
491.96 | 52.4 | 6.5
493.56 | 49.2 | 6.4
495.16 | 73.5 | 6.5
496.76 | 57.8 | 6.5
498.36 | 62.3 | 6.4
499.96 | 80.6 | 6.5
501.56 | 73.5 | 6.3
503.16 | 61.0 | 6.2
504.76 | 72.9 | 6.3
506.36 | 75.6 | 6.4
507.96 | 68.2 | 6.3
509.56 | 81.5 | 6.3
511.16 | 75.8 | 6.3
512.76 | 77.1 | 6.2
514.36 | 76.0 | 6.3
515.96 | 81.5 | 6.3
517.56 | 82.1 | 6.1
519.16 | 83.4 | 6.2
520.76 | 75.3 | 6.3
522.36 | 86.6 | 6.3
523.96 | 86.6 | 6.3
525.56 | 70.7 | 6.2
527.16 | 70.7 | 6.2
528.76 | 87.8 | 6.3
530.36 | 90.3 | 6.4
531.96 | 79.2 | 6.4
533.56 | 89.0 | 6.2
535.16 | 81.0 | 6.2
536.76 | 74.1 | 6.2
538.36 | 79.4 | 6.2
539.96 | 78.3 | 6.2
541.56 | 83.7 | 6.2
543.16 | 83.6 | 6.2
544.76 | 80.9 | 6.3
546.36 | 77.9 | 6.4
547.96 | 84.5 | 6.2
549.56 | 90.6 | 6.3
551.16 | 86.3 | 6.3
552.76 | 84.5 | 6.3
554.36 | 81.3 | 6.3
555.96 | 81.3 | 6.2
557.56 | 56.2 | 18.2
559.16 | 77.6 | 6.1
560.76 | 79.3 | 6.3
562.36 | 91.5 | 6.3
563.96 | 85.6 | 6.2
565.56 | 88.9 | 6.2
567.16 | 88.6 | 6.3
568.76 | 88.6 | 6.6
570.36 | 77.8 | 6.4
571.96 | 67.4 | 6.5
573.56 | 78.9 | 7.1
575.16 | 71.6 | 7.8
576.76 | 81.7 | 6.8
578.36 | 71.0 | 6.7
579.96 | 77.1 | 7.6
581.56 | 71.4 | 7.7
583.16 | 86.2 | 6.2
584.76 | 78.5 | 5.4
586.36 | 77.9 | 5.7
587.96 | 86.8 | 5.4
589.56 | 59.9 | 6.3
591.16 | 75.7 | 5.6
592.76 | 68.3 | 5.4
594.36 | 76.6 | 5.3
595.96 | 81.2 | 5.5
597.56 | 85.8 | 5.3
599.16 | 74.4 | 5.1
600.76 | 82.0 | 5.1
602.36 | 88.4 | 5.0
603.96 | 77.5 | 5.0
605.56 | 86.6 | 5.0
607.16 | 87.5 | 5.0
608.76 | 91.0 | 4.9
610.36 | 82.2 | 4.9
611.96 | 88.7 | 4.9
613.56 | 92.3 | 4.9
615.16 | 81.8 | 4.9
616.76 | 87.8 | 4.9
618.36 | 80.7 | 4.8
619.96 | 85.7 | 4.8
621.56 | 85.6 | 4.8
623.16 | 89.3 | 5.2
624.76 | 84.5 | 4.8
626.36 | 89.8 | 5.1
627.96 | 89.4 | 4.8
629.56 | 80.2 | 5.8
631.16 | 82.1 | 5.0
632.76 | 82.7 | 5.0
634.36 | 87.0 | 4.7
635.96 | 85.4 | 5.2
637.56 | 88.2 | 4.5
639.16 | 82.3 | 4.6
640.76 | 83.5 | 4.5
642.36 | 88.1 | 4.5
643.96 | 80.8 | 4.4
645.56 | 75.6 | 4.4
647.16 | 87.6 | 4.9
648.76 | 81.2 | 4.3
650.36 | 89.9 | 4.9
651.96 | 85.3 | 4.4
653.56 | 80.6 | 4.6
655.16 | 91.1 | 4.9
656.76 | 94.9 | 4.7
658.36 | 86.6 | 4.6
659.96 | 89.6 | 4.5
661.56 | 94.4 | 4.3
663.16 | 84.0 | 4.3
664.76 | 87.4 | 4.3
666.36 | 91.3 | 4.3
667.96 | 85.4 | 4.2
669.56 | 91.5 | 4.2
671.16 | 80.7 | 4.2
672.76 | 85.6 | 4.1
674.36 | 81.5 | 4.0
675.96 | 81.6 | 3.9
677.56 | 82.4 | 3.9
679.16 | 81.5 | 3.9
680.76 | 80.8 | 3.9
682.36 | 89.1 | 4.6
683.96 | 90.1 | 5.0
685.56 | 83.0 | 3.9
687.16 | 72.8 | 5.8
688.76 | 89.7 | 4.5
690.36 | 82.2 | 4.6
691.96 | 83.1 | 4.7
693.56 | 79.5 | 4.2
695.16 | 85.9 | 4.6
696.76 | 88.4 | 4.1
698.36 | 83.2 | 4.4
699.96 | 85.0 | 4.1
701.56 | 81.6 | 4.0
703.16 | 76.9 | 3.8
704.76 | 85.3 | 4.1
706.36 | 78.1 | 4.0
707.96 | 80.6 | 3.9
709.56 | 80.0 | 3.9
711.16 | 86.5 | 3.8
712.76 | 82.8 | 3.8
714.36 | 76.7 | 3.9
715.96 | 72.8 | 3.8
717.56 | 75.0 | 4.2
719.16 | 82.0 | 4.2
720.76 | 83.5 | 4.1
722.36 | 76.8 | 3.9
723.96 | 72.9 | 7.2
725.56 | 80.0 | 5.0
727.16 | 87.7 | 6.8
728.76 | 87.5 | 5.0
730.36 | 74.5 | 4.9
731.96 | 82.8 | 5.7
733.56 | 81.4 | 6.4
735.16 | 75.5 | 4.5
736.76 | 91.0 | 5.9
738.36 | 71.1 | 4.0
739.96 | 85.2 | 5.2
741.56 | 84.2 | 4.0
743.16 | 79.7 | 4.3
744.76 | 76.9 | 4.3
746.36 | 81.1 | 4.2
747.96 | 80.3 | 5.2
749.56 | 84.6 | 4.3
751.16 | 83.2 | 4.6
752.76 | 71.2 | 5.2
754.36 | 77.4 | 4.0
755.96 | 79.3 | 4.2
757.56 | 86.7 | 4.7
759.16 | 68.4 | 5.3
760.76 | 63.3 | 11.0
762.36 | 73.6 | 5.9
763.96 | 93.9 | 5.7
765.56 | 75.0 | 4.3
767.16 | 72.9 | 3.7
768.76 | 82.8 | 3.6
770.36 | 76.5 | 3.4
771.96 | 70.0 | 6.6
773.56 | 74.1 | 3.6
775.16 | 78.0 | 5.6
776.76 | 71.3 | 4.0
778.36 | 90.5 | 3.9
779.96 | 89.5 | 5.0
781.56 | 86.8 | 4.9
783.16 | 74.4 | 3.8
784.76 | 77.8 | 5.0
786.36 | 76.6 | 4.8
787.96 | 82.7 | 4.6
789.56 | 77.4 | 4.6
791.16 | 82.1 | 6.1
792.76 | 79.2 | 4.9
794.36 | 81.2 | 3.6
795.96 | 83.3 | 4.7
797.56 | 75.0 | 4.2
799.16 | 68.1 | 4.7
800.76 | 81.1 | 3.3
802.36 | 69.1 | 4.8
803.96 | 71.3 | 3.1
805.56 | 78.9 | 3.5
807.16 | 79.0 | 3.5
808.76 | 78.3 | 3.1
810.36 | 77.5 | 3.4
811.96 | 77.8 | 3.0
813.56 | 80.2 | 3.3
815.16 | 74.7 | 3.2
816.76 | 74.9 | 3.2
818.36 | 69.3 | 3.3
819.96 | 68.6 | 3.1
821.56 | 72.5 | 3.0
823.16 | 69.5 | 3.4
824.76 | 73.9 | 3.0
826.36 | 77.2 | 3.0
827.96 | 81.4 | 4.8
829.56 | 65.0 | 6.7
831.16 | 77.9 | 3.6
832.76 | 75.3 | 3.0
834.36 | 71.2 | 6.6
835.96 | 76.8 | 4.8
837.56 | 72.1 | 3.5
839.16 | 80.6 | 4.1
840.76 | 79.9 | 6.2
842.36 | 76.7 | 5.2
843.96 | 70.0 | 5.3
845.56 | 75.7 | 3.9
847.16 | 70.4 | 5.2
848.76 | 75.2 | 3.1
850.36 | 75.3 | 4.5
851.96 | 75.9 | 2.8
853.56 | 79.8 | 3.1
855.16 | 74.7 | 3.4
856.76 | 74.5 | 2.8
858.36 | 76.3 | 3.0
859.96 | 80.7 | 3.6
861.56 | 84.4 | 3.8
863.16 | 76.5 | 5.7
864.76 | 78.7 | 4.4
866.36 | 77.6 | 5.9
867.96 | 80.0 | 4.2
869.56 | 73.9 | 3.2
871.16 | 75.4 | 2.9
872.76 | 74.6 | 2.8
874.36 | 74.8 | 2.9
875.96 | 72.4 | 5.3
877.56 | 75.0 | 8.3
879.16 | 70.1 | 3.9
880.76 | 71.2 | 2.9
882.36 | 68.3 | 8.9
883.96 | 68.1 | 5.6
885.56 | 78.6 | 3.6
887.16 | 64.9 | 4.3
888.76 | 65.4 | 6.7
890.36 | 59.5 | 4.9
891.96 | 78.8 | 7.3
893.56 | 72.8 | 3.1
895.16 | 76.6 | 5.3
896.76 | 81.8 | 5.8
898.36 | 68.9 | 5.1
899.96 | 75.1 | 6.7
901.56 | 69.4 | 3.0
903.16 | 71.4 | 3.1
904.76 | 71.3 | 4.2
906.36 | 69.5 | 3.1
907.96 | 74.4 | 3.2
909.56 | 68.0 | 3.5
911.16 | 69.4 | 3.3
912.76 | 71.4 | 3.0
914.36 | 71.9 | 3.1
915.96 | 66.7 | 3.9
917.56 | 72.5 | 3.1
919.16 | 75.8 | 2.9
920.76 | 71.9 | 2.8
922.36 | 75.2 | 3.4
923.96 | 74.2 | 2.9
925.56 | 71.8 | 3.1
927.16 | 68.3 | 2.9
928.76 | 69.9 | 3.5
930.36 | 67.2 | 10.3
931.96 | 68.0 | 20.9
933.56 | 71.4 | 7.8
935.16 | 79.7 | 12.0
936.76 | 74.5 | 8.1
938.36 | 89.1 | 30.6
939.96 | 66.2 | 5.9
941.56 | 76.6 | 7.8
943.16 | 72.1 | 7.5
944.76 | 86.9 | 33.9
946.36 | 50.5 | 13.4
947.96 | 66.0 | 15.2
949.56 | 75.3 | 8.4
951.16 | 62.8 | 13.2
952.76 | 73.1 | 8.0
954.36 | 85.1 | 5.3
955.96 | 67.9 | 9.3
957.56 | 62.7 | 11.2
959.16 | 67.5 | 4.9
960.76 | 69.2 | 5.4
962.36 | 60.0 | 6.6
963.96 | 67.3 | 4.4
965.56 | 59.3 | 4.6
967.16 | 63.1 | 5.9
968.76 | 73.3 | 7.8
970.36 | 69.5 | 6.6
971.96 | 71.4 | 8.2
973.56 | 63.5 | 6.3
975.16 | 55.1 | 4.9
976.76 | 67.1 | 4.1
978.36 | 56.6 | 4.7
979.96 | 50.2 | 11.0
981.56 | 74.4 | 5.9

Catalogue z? 0.146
